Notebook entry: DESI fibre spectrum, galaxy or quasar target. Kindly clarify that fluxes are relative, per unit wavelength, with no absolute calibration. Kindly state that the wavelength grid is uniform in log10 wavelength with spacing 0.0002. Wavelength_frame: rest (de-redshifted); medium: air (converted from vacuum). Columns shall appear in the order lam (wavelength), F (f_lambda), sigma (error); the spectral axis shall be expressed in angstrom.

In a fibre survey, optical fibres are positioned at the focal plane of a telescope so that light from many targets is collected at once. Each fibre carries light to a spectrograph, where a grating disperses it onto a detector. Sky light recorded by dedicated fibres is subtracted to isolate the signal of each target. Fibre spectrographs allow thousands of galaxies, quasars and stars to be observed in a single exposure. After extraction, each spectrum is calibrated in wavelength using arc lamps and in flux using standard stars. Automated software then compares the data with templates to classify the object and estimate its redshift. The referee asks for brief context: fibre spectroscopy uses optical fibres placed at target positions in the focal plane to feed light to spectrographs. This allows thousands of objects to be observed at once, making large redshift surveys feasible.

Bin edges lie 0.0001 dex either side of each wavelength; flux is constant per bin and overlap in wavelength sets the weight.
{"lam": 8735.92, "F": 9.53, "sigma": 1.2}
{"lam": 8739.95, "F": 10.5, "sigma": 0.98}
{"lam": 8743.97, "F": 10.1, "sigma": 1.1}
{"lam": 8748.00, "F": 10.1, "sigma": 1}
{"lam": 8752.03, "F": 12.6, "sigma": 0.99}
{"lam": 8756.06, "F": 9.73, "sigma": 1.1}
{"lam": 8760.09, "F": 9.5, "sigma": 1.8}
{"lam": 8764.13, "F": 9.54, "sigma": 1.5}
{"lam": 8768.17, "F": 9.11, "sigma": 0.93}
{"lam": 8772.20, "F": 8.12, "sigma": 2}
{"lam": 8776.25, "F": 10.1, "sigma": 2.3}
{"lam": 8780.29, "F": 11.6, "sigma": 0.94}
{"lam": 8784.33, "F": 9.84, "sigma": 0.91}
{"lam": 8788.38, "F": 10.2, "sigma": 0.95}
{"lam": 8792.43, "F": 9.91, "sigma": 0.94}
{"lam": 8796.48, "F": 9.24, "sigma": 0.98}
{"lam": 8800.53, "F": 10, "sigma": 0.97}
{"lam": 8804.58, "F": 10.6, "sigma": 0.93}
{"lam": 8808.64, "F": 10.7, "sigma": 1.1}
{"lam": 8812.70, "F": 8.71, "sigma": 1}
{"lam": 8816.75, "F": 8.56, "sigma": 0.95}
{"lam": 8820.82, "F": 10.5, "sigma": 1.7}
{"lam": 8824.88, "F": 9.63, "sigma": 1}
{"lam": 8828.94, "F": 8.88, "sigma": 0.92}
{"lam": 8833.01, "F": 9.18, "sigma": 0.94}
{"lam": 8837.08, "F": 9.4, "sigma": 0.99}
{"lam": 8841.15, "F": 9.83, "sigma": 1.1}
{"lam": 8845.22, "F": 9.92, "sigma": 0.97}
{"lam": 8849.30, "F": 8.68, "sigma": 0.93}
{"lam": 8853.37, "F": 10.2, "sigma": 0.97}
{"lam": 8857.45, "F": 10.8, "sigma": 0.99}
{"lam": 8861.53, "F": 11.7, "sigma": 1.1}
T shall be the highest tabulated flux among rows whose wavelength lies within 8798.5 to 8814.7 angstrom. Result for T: 10.7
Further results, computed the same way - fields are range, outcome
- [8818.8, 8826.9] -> 10.5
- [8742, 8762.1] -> 12.6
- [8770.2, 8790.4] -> 11.6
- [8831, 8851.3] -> 9.92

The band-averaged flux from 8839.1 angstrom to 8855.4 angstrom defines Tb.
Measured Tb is 9.66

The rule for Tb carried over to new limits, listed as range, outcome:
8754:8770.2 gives 9.48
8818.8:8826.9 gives 10.1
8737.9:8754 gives 10.8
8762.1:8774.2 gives 8.93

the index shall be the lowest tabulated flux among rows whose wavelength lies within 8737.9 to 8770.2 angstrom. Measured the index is 9.11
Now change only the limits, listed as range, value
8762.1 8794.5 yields 8.12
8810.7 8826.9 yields 8.56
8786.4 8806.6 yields 9.24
